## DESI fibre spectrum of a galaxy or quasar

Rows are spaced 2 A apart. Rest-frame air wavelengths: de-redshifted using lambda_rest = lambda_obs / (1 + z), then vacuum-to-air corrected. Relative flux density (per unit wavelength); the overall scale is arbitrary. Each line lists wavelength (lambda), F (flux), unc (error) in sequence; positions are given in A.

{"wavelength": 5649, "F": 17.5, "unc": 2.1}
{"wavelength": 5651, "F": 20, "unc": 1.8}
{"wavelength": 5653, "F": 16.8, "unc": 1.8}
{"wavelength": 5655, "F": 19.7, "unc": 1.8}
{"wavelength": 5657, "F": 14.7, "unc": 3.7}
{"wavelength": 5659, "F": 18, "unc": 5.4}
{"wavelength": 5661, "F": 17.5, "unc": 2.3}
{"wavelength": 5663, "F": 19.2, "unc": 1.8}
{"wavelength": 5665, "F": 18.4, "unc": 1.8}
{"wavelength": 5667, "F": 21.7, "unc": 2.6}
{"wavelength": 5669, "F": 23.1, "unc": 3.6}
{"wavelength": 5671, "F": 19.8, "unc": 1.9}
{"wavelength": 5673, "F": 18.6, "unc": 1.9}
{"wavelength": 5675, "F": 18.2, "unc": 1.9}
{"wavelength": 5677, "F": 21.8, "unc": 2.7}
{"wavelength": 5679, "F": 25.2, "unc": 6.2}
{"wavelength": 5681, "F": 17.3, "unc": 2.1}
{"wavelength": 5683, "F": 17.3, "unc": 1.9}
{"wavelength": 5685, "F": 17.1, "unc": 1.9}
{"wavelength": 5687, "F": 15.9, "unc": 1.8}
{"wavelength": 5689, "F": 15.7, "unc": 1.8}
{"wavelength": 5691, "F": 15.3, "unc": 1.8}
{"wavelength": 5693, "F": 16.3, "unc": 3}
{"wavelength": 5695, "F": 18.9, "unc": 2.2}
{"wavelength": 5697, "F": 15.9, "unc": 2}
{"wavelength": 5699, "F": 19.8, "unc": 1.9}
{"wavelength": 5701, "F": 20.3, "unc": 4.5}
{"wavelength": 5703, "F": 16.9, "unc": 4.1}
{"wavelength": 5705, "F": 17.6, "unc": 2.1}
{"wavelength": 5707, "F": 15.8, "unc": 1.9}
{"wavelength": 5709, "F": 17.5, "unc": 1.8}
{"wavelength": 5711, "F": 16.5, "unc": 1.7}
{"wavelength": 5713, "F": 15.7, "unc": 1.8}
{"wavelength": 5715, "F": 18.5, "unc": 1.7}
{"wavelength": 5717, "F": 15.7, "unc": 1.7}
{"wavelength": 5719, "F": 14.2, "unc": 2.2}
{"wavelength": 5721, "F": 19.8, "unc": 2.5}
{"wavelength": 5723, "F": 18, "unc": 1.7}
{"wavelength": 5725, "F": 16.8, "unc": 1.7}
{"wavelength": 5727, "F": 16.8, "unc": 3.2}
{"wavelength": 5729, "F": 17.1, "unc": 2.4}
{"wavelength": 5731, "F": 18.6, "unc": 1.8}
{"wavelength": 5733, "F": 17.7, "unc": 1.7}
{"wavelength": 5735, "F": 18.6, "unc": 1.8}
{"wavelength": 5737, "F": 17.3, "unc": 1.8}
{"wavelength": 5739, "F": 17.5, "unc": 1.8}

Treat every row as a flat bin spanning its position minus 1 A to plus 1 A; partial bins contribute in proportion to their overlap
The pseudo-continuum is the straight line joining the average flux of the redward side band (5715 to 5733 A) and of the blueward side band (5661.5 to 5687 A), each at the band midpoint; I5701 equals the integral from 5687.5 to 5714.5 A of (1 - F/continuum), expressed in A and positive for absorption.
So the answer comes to 1.81 A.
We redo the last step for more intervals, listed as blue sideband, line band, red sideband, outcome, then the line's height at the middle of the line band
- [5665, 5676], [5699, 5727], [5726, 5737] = 1.8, 18.4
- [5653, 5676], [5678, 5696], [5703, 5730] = 0.4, 18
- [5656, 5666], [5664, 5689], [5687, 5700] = -3.1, 17.2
